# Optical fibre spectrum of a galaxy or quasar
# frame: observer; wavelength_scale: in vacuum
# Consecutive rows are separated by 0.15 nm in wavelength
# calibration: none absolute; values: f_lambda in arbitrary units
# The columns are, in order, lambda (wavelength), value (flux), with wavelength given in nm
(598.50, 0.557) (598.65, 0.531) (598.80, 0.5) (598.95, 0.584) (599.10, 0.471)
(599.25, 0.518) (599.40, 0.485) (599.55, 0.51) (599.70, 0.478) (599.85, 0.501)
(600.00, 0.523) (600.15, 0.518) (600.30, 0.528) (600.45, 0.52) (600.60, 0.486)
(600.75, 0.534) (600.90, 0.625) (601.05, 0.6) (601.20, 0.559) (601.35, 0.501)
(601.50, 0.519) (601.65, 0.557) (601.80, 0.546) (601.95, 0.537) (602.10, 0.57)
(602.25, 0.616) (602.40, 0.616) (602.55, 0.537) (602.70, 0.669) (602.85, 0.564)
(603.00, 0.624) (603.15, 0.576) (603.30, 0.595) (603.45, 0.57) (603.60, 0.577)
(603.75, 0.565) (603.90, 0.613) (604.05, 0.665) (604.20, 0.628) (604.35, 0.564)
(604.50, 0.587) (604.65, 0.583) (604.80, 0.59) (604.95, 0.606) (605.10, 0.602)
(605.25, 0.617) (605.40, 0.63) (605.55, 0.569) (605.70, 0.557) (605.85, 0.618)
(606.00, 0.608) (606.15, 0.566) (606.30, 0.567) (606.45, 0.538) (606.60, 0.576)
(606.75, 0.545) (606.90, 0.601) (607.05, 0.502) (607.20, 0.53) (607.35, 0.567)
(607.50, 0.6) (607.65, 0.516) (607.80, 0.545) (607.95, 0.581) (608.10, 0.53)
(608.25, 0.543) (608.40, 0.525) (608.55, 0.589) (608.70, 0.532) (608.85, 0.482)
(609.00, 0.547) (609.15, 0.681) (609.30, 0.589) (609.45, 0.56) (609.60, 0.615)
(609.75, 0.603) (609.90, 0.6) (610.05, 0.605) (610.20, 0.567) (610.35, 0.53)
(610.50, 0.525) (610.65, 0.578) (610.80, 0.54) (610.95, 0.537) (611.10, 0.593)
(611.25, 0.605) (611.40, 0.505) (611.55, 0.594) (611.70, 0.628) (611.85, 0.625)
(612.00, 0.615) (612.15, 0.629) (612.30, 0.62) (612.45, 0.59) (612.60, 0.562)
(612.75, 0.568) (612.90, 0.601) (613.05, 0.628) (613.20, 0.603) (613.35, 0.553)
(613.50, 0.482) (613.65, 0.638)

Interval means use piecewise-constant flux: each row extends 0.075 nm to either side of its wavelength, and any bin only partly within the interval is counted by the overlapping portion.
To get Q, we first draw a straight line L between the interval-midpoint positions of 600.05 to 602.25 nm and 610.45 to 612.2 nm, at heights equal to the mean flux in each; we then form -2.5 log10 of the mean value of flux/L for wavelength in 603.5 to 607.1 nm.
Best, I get -0.05 mag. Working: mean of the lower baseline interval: 0.545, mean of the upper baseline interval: 0.581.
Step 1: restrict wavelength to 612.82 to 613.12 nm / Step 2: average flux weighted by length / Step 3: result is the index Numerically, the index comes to 0.614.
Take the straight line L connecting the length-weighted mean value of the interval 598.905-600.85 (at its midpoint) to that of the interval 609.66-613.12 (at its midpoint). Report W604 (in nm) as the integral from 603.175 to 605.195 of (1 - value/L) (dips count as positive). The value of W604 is -0.210 nm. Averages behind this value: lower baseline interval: 0.512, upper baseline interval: 0.585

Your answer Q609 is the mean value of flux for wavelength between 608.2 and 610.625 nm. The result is 0.569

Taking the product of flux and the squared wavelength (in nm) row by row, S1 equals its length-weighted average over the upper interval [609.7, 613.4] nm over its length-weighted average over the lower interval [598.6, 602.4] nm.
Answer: 1.1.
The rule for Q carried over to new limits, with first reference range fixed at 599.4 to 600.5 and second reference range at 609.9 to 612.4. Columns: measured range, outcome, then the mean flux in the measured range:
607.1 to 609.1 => 0.030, 0.546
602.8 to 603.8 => -0.101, 0.582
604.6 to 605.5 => -0.118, 0.604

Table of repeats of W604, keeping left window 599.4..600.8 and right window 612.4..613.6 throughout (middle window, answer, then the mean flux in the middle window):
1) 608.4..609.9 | -0.06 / 0.576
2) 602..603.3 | -0.18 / 0.595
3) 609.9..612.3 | -0.07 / 0.58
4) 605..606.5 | -0.14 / 0.588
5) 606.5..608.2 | -0.02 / 0.554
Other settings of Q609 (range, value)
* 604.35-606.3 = 0.592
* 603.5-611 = 0.574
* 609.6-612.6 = 0.584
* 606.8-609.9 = 0.563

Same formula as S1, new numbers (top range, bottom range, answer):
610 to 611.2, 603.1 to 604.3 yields 0.96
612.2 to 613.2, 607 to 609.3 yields 1.09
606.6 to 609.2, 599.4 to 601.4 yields 1.07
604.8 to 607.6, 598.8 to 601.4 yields 1.12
